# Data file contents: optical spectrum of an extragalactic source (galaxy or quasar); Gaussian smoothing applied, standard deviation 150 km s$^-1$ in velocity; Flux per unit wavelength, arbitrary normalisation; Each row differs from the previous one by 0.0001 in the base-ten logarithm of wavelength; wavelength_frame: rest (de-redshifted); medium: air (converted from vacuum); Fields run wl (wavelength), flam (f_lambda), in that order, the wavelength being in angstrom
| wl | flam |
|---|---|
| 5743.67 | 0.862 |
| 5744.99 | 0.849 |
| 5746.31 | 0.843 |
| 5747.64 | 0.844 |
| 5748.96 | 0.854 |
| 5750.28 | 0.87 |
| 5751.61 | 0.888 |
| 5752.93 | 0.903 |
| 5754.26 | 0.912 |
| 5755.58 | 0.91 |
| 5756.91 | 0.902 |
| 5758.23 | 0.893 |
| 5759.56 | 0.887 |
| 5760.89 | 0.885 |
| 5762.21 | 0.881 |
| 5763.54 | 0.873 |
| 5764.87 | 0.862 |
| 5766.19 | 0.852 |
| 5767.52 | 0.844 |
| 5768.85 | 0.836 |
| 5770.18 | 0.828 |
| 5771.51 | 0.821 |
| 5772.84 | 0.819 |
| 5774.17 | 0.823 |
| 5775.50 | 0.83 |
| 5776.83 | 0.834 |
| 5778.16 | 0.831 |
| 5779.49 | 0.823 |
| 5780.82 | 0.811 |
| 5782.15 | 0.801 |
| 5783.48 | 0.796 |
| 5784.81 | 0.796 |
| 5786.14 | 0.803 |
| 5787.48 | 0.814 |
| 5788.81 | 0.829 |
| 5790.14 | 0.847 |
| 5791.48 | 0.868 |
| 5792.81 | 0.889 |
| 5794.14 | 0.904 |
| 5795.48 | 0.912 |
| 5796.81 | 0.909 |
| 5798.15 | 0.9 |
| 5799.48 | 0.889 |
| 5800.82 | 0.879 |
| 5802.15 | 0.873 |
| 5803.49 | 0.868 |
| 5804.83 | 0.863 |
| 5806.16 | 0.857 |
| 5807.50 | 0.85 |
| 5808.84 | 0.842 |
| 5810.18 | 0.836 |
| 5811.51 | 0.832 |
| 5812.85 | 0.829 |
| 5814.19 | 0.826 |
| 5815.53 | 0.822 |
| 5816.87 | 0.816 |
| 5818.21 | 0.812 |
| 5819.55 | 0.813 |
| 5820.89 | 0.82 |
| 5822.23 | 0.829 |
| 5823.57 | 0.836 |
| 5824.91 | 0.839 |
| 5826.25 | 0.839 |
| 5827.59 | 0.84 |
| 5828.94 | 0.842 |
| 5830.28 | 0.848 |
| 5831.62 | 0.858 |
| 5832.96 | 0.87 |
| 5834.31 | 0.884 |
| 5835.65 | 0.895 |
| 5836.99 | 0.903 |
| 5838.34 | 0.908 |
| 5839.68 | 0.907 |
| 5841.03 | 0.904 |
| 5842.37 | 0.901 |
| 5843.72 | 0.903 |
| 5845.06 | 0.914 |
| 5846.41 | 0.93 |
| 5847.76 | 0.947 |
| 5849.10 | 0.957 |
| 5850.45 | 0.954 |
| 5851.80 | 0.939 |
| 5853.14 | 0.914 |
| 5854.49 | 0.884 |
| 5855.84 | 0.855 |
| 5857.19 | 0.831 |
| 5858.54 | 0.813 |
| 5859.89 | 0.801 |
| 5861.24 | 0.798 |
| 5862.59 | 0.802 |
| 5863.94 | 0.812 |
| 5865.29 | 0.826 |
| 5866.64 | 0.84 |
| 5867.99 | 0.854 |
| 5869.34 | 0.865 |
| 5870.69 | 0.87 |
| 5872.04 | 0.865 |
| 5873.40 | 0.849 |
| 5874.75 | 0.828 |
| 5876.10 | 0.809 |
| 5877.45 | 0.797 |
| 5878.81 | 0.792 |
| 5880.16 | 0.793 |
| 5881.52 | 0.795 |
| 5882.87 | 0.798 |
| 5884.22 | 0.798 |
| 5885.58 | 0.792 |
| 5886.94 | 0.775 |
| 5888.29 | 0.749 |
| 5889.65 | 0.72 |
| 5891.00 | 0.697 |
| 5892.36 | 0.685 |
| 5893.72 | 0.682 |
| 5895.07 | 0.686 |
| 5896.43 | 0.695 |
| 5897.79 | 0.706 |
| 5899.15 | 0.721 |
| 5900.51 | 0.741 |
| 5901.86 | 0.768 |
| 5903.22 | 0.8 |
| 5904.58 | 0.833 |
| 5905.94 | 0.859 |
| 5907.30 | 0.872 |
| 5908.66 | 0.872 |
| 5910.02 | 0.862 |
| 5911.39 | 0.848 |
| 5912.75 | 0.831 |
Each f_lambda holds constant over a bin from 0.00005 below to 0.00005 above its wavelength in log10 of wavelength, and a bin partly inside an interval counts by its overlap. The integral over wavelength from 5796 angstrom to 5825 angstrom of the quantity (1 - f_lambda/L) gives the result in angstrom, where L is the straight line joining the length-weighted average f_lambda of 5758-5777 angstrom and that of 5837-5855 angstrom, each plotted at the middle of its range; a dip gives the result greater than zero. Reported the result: 1.32 angstrom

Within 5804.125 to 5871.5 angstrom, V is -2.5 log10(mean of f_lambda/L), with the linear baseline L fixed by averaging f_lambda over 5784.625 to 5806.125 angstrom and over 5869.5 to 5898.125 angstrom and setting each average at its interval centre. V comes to -0.05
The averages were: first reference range 0.867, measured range 0.861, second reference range 0.773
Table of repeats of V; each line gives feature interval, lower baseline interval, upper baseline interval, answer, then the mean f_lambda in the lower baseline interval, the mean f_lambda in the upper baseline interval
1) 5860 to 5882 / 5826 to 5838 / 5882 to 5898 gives -0.06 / 0.866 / 0.734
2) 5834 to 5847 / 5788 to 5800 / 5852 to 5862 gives -0.06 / 0.883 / 0.846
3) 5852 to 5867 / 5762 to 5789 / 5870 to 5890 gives -0.04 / 0.828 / 0.803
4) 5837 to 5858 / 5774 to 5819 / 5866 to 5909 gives -0.12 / 0.845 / 0.787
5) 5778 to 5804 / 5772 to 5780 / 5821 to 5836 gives -0.02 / 0.827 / 0.851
